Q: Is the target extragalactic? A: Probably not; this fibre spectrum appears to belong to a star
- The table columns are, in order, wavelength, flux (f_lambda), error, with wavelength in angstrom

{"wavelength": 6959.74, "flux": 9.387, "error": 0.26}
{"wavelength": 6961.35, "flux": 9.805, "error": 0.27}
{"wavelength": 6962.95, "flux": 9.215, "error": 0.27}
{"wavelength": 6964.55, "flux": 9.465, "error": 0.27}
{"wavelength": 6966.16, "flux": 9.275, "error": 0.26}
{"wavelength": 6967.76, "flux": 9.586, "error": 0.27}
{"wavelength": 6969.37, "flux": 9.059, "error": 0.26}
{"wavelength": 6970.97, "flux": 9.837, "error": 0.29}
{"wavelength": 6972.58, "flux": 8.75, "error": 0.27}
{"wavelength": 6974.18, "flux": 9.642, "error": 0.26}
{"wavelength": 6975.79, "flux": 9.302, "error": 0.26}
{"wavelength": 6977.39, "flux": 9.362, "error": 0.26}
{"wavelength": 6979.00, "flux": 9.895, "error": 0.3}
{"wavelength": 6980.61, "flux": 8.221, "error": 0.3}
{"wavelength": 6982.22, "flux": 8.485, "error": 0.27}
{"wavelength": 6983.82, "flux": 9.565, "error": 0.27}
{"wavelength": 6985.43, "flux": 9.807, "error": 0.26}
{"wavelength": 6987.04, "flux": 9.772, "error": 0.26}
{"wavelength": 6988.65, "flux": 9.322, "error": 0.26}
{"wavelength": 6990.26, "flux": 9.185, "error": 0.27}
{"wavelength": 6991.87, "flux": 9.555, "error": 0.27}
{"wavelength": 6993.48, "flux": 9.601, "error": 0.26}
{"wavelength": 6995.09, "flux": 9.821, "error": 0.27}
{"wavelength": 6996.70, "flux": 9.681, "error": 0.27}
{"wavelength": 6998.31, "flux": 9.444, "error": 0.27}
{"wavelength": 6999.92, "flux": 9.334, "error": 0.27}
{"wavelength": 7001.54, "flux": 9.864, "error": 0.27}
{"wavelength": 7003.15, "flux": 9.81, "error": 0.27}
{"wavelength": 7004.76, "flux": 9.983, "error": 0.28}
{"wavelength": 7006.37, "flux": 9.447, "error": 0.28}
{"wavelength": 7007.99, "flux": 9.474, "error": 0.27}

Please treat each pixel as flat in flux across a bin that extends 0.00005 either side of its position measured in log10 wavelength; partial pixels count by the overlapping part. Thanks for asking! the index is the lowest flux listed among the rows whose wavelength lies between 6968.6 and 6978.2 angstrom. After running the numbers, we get 8.75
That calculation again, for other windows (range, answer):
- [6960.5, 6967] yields 9.215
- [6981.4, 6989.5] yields 8.485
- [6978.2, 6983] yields 8.221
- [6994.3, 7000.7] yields 9.334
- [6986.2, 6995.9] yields 9.185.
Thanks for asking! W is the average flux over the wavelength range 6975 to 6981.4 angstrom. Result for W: 9.2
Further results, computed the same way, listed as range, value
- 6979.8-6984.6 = 8.76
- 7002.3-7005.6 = 9.92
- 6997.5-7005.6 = 9.69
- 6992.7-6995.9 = 9.72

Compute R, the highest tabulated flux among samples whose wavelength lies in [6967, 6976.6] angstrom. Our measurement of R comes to 9.837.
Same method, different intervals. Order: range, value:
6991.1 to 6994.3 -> 9.601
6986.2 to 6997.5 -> 9.821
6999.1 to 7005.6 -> 9.983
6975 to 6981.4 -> 9.895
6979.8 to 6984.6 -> 9.565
